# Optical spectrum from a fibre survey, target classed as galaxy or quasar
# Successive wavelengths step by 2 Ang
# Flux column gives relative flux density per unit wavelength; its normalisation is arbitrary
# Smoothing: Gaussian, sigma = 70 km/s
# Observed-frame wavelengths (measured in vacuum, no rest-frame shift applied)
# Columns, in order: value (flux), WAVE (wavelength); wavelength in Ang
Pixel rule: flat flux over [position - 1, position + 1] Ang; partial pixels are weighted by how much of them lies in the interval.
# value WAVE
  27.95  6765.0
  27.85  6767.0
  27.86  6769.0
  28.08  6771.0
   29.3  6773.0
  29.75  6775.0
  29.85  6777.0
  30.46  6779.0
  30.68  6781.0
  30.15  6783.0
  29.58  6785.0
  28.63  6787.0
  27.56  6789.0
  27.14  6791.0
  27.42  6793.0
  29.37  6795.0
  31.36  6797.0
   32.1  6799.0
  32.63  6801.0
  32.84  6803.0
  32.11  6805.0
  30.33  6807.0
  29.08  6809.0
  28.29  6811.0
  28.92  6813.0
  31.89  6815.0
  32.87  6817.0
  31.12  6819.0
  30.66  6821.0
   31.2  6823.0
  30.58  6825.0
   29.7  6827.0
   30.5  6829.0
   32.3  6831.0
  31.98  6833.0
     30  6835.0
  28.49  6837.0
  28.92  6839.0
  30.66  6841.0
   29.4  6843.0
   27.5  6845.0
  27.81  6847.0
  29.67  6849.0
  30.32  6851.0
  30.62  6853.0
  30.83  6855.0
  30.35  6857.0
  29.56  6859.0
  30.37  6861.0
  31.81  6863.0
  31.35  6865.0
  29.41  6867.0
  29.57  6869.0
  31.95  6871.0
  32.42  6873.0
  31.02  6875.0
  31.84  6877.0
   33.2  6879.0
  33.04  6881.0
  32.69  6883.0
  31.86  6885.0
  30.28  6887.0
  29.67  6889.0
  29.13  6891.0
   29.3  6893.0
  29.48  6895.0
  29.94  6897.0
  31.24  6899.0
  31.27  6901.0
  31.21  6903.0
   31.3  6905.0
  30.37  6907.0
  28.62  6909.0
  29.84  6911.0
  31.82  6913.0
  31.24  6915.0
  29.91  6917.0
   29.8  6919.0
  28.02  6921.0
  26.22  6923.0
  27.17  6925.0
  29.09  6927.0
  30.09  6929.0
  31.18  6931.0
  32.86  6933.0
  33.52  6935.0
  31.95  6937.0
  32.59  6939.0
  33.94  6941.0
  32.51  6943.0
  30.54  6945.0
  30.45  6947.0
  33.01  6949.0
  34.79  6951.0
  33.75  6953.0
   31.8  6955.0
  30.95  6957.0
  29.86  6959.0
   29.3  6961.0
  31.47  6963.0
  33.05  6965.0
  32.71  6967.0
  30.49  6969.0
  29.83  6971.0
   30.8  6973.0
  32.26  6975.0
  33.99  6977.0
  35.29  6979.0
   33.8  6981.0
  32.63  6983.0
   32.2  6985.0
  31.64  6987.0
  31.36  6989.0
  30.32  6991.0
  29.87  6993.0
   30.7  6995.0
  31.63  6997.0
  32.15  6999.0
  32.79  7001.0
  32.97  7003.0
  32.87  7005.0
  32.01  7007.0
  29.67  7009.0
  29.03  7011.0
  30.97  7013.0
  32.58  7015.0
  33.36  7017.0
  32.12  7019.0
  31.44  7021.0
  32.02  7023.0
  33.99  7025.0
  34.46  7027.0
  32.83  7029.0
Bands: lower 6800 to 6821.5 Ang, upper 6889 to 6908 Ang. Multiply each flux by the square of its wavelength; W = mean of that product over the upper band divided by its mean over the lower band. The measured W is 1.00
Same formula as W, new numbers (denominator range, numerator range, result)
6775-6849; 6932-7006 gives 1.12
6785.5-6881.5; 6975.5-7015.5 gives 1.10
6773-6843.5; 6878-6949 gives 1.05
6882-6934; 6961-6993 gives 1.08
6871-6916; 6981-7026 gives 1.06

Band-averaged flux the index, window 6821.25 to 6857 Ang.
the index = 30.1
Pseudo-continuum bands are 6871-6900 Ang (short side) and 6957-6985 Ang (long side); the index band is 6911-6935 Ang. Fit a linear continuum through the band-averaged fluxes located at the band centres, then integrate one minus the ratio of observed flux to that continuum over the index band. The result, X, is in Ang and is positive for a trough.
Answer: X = 1.2 Ang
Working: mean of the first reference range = 31.1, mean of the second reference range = 31.9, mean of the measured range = 29.9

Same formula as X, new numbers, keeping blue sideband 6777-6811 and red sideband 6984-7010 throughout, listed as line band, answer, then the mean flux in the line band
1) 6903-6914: 0.2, 30.5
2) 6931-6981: -1.5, 32.2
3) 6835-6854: 0.7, 29.3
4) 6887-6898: 0.4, 29.6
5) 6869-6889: -0.7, 31.8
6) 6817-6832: -0.4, 31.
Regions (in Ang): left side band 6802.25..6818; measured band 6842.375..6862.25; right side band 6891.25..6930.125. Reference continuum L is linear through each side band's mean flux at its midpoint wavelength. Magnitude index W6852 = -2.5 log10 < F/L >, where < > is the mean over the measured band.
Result 0.02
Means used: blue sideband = 30.8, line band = 29.7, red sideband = 29.8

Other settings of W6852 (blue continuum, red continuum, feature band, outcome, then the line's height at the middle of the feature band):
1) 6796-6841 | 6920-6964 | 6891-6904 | 0.03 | 31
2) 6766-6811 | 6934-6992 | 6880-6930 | 0.04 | 31.3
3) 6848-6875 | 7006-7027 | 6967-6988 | -0.03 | 31.5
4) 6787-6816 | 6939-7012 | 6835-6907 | 0.01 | 30.8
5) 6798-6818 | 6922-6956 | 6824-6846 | 0.04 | 31.2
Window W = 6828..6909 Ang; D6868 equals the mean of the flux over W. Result 30.5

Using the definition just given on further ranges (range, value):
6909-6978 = 31.2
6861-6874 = 31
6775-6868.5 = 30.2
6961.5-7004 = 32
